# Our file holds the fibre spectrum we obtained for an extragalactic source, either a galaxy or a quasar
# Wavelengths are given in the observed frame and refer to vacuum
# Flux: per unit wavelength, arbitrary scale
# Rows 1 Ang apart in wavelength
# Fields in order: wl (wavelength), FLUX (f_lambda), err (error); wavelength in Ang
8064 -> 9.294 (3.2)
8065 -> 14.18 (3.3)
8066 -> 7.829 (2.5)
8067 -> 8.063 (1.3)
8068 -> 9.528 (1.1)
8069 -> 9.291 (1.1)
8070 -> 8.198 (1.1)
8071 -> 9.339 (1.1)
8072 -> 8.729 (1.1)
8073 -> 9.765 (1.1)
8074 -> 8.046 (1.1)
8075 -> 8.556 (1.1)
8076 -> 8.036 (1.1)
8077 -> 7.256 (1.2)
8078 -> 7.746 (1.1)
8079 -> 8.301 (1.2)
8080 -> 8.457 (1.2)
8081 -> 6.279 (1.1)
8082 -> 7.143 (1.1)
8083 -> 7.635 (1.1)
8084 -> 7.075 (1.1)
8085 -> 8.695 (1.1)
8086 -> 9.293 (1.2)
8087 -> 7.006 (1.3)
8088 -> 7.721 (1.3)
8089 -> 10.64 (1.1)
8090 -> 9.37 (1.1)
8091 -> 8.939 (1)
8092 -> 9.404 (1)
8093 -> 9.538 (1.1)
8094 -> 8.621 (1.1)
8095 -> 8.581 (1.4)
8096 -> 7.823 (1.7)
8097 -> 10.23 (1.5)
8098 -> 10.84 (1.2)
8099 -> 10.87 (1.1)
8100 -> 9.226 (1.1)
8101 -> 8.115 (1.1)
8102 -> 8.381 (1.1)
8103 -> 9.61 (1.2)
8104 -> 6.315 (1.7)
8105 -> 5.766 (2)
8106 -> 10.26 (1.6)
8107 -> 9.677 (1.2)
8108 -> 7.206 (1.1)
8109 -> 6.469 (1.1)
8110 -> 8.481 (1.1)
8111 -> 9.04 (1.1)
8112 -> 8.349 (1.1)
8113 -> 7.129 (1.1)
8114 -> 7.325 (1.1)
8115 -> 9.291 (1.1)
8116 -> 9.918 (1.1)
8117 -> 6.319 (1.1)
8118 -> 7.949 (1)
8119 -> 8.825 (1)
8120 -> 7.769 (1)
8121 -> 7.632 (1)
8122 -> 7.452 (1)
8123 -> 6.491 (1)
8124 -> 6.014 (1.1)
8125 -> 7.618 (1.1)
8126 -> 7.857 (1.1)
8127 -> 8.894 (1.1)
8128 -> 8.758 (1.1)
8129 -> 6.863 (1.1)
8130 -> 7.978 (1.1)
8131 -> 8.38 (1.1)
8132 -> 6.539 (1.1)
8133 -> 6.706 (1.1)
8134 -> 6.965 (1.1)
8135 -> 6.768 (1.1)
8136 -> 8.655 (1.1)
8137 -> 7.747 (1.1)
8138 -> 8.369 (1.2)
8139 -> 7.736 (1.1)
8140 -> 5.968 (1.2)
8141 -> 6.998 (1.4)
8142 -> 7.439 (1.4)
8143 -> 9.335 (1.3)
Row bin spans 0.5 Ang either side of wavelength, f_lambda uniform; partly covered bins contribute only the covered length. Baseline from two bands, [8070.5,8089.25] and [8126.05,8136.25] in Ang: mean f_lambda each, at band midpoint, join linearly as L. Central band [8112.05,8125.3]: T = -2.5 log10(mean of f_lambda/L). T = 0.01 mag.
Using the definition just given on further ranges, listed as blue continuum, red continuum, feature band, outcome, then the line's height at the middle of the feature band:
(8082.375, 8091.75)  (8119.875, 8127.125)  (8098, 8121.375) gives -0.07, 7.8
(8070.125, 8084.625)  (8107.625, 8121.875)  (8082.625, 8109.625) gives -0.08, 8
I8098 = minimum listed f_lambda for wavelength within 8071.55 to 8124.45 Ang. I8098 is 5.766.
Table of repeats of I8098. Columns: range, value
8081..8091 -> 6.279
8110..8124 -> 6.014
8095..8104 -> 6.315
